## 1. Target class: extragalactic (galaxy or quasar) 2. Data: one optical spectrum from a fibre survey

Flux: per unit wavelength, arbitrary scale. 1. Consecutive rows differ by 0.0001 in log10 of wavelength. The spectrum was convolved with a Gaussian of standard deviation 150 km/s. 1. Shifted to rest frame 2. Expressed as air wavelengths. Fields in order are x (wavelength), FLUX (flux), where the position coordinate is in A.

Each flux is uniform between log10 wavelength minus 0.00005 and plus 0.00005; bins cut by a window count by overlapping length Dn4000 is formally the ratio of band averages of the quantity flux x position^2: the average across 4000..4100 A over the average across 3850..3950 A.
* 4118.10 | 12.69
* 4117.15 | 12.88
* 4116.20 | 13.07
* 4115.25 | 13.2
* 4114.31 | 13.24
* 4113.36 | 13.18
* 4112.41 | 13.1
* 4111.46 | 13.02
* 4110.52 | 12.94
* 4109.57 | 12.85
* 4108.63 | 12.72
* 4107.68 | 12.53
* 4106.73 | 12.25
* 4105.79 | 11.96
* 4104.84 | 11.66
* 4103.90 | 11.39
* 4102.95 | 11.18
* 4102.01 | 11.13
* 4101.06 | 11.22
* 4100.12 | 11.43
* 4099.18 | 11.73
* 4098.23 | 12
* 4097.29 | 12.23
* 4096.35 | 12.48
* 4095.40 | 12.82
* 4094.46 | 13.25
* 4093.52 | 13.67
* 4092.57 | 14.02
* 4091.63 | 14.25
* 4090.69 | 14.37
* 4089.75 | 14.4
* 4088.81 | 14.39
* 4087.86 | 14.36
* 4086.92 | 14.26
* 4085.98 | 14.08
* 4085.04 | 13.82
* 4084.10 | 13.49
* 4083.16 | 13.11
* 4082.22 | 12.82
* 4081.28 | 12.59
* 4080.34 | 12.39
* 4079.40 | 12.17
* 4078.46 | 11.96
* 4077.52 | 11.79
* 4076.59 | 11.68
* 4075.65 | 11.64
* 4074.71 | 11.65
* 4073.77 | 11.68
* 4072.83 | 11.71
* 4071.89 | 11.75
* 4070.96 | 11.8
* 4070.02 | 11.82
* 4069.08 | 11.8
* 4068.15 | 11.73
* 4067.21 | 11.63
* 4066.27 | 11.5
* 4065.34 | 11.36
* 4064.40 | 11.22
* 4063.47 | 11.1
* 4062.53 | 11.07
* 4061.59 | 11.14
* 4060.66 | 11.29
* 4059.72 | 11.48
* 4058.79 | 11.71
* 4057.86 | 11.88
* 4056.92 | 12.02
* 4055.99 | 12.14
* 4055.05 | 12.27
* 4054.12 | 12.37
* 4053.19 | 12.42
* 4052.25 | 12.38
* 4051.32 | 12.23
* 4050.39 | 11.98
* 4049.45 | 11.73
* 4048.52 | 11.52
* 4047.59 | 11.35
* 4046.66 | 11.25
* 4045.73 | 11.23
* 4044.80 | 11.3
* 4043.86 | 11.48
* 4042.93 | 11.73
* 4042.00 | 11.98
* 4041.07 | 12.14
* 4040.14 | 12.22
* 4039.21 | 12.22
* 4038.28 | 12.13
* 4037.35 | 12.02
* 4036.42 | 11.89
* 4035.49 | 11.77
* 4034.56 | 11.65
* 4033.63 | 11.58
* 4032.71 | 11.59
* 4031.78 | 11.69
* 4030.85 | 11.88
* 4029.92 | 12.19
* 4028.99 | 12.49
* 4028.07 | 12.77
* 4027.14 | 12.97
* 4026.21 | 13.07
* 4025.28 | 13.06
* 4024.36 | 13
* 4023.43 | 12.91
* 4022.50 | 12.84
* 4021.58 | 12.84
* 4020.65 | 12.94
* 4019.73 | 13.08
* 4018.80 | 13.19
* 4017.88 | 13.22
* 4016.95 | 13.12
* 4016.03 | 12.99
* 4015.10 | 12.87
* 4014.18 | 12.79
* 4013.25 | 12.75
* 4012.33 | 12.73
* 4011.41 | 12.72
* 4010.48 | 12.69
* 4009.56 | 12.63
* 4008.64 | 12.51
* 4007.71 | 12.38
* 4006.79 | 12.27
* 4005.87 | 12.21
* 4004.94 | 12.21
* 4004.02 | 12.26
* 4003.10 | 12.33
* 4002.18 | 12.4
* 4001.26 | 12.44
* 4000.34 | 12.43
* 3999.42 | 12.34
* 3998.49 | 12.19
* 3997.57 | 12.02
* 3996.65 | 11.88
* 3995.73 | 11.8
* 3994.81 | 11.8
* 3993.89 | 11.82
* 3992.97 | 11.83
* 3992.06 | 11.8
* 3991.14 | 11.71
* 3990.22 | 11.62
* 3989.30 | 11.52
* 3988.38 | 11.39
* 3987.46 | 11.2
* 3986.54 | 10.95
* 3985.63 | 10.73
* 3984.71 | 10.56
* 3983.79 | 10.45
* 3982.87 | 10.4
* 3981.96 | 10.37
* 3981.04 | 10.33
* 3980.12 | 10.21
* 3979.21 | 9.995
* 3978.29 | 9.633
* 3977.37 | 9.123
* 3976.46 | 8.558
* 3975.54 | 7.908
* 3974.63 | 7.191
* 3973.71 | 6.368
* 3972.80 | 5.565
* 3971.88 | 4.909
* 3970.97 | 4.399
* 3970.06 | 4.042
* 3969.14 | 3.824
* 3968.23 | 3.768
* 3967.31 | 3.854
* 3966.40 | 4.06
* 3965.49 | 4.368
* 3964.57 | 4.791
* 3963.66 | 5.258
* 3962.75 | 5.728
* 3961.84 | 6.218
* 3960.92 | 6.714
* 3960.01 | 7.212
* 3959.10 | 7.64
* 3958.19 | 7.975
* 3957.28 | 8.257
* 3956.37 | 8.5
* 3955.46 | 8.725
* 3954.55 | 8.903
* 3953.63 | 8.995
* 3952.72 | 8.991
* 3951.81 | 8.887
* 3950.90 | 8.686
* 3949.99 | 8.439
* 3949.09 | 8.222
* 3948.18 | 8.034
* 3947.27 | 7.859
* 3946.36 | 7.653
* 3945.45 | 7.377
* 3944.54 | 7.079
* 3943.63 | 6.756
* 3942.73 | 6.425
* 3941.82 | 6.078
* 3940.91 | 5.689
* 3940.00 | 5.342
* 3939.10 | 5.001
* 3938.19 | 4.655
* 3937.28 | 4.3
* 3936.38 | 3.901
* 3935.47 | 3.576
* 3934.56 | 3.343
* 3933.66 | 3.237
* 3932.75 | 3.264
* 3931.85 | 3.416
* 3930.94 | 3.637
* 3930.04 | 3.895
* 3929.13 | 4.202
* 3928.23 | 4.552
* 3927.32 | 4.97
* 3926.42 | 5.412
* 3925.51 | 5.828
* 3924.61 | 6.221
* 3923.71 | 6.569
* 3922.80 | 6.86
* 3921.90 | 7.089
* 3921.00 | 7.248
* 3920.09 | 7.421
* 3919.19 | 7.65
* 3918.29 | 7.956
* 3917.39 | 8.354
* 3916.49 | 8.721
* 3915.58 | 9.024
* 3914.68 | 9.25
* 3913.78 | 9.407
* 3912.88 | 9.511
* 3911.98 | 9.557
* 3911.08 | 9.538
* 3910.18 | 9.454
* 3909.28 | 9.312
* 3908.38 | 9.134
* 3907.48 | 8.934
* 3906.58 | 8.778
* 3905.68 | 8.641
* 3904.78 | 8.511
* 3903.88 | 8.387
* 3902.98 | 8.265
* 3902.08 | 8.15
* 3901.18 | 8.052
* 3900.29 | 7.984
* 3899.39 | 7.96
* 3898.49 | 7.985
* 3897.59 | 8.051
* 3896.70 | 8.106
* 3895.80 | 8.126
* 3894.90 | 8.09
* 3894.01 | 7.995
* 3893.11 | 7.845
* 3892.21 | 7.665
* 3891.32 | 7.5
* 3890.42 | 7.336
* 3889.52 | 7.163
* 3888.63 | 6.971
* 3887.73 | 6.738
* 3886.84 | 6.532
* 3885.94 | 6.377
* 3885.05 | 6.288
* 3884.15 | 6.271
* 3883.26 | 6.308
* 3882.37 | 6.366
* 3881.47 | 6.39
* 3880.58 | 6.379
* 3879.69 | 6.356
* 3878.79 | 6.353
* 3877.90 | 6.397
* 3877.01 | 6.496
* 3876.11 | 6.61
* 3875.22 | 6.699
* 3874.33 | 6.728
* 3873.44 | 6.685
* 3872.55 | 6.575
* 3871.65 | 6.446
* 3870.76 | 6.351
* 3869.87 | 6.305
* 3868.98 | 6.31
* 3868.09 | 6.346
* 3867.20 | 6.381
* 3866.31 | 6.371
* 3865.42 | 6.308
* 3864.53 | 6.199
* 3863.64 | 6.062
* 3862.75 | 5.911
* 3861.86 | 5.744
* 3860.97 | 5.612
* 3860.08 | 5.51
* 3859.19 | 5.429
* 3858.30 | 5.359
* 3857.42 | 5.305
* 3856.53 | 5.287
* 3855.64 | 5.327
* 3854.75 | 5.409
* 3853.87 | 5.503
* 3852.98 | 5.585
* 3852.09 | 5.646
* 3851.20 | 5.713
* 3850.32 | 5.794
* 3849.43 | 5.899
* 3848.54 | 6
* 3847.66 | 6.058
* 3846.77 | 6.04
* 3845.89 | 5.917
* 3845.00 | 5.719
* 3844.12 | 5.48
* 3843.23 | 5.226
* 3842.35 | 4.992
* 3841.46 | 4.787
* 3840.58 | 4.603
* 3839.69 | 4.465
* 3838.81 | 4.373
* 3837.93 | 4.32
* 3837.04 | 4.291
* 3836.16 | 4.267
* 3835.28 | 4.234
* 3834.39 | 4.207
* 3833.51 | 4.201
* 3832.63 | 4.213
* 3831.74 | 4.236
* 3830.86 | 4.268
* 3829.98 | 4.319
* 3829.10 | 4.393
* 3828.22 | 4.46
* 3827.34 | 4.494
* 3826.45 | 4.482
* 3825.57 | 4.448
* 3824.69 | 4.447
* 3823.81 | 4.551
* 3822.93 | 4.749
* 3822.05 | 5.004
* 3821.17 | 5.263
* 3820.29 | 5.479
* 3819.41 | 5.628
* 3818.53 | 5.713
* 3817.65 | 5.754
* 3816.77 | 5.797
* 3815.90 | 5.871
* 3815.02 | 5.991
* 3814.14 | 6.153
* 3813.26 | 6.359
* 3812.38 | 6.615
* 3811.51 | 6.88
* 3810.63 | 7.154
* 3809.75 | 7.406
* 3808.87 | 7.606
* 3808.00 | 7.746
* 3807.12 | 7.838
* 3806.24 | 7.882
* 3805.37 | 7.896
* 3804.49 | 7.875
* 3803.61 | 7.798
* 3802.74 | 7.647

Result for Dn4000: 2.0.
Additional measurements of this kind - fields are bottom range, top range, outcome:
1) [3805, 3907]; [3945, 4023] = 1.70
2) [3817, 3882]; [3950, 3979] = 1.32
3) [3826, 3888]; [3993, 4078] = 2.36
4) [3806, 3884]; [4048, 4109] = 2.43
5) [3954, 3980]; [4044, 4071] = 1.85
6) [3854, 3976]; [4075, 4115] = 2.09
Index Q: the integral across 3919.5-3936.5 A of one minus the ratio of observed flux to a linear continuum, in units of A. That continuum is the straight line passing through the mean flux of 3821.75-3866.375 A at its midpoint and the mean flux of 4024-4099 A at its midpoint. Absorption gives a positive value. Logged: 6.1 A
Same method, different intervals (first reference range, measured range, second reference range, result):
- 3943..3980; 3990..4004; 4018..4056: -3.82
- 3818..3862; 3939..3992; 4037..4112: 6.58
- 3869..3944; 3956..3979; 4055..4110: 6.49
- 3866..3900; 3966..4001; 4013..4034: 5.61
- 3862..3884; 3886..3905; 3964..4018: -1.68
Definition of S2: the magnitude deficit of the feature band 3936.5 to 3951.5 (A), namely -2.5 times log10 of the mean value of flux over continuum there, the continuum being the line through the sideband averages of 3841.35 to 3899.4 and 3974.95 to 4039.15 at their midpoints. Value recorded 0.365 mag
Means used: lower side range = 6.36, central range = 6.69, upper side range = 11.9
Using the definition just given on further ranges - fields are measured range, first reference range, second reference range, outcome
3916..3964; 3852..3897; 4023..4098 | 0.30 mag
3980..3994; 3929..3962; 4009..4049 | -0.18 mag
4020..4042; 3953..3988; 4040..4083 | -0.19 mag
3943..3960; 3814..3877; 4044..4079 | 0.05 mag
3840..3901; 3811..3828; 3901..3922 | 0.14 mag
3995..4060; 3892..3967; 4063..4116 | -0.19 mag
